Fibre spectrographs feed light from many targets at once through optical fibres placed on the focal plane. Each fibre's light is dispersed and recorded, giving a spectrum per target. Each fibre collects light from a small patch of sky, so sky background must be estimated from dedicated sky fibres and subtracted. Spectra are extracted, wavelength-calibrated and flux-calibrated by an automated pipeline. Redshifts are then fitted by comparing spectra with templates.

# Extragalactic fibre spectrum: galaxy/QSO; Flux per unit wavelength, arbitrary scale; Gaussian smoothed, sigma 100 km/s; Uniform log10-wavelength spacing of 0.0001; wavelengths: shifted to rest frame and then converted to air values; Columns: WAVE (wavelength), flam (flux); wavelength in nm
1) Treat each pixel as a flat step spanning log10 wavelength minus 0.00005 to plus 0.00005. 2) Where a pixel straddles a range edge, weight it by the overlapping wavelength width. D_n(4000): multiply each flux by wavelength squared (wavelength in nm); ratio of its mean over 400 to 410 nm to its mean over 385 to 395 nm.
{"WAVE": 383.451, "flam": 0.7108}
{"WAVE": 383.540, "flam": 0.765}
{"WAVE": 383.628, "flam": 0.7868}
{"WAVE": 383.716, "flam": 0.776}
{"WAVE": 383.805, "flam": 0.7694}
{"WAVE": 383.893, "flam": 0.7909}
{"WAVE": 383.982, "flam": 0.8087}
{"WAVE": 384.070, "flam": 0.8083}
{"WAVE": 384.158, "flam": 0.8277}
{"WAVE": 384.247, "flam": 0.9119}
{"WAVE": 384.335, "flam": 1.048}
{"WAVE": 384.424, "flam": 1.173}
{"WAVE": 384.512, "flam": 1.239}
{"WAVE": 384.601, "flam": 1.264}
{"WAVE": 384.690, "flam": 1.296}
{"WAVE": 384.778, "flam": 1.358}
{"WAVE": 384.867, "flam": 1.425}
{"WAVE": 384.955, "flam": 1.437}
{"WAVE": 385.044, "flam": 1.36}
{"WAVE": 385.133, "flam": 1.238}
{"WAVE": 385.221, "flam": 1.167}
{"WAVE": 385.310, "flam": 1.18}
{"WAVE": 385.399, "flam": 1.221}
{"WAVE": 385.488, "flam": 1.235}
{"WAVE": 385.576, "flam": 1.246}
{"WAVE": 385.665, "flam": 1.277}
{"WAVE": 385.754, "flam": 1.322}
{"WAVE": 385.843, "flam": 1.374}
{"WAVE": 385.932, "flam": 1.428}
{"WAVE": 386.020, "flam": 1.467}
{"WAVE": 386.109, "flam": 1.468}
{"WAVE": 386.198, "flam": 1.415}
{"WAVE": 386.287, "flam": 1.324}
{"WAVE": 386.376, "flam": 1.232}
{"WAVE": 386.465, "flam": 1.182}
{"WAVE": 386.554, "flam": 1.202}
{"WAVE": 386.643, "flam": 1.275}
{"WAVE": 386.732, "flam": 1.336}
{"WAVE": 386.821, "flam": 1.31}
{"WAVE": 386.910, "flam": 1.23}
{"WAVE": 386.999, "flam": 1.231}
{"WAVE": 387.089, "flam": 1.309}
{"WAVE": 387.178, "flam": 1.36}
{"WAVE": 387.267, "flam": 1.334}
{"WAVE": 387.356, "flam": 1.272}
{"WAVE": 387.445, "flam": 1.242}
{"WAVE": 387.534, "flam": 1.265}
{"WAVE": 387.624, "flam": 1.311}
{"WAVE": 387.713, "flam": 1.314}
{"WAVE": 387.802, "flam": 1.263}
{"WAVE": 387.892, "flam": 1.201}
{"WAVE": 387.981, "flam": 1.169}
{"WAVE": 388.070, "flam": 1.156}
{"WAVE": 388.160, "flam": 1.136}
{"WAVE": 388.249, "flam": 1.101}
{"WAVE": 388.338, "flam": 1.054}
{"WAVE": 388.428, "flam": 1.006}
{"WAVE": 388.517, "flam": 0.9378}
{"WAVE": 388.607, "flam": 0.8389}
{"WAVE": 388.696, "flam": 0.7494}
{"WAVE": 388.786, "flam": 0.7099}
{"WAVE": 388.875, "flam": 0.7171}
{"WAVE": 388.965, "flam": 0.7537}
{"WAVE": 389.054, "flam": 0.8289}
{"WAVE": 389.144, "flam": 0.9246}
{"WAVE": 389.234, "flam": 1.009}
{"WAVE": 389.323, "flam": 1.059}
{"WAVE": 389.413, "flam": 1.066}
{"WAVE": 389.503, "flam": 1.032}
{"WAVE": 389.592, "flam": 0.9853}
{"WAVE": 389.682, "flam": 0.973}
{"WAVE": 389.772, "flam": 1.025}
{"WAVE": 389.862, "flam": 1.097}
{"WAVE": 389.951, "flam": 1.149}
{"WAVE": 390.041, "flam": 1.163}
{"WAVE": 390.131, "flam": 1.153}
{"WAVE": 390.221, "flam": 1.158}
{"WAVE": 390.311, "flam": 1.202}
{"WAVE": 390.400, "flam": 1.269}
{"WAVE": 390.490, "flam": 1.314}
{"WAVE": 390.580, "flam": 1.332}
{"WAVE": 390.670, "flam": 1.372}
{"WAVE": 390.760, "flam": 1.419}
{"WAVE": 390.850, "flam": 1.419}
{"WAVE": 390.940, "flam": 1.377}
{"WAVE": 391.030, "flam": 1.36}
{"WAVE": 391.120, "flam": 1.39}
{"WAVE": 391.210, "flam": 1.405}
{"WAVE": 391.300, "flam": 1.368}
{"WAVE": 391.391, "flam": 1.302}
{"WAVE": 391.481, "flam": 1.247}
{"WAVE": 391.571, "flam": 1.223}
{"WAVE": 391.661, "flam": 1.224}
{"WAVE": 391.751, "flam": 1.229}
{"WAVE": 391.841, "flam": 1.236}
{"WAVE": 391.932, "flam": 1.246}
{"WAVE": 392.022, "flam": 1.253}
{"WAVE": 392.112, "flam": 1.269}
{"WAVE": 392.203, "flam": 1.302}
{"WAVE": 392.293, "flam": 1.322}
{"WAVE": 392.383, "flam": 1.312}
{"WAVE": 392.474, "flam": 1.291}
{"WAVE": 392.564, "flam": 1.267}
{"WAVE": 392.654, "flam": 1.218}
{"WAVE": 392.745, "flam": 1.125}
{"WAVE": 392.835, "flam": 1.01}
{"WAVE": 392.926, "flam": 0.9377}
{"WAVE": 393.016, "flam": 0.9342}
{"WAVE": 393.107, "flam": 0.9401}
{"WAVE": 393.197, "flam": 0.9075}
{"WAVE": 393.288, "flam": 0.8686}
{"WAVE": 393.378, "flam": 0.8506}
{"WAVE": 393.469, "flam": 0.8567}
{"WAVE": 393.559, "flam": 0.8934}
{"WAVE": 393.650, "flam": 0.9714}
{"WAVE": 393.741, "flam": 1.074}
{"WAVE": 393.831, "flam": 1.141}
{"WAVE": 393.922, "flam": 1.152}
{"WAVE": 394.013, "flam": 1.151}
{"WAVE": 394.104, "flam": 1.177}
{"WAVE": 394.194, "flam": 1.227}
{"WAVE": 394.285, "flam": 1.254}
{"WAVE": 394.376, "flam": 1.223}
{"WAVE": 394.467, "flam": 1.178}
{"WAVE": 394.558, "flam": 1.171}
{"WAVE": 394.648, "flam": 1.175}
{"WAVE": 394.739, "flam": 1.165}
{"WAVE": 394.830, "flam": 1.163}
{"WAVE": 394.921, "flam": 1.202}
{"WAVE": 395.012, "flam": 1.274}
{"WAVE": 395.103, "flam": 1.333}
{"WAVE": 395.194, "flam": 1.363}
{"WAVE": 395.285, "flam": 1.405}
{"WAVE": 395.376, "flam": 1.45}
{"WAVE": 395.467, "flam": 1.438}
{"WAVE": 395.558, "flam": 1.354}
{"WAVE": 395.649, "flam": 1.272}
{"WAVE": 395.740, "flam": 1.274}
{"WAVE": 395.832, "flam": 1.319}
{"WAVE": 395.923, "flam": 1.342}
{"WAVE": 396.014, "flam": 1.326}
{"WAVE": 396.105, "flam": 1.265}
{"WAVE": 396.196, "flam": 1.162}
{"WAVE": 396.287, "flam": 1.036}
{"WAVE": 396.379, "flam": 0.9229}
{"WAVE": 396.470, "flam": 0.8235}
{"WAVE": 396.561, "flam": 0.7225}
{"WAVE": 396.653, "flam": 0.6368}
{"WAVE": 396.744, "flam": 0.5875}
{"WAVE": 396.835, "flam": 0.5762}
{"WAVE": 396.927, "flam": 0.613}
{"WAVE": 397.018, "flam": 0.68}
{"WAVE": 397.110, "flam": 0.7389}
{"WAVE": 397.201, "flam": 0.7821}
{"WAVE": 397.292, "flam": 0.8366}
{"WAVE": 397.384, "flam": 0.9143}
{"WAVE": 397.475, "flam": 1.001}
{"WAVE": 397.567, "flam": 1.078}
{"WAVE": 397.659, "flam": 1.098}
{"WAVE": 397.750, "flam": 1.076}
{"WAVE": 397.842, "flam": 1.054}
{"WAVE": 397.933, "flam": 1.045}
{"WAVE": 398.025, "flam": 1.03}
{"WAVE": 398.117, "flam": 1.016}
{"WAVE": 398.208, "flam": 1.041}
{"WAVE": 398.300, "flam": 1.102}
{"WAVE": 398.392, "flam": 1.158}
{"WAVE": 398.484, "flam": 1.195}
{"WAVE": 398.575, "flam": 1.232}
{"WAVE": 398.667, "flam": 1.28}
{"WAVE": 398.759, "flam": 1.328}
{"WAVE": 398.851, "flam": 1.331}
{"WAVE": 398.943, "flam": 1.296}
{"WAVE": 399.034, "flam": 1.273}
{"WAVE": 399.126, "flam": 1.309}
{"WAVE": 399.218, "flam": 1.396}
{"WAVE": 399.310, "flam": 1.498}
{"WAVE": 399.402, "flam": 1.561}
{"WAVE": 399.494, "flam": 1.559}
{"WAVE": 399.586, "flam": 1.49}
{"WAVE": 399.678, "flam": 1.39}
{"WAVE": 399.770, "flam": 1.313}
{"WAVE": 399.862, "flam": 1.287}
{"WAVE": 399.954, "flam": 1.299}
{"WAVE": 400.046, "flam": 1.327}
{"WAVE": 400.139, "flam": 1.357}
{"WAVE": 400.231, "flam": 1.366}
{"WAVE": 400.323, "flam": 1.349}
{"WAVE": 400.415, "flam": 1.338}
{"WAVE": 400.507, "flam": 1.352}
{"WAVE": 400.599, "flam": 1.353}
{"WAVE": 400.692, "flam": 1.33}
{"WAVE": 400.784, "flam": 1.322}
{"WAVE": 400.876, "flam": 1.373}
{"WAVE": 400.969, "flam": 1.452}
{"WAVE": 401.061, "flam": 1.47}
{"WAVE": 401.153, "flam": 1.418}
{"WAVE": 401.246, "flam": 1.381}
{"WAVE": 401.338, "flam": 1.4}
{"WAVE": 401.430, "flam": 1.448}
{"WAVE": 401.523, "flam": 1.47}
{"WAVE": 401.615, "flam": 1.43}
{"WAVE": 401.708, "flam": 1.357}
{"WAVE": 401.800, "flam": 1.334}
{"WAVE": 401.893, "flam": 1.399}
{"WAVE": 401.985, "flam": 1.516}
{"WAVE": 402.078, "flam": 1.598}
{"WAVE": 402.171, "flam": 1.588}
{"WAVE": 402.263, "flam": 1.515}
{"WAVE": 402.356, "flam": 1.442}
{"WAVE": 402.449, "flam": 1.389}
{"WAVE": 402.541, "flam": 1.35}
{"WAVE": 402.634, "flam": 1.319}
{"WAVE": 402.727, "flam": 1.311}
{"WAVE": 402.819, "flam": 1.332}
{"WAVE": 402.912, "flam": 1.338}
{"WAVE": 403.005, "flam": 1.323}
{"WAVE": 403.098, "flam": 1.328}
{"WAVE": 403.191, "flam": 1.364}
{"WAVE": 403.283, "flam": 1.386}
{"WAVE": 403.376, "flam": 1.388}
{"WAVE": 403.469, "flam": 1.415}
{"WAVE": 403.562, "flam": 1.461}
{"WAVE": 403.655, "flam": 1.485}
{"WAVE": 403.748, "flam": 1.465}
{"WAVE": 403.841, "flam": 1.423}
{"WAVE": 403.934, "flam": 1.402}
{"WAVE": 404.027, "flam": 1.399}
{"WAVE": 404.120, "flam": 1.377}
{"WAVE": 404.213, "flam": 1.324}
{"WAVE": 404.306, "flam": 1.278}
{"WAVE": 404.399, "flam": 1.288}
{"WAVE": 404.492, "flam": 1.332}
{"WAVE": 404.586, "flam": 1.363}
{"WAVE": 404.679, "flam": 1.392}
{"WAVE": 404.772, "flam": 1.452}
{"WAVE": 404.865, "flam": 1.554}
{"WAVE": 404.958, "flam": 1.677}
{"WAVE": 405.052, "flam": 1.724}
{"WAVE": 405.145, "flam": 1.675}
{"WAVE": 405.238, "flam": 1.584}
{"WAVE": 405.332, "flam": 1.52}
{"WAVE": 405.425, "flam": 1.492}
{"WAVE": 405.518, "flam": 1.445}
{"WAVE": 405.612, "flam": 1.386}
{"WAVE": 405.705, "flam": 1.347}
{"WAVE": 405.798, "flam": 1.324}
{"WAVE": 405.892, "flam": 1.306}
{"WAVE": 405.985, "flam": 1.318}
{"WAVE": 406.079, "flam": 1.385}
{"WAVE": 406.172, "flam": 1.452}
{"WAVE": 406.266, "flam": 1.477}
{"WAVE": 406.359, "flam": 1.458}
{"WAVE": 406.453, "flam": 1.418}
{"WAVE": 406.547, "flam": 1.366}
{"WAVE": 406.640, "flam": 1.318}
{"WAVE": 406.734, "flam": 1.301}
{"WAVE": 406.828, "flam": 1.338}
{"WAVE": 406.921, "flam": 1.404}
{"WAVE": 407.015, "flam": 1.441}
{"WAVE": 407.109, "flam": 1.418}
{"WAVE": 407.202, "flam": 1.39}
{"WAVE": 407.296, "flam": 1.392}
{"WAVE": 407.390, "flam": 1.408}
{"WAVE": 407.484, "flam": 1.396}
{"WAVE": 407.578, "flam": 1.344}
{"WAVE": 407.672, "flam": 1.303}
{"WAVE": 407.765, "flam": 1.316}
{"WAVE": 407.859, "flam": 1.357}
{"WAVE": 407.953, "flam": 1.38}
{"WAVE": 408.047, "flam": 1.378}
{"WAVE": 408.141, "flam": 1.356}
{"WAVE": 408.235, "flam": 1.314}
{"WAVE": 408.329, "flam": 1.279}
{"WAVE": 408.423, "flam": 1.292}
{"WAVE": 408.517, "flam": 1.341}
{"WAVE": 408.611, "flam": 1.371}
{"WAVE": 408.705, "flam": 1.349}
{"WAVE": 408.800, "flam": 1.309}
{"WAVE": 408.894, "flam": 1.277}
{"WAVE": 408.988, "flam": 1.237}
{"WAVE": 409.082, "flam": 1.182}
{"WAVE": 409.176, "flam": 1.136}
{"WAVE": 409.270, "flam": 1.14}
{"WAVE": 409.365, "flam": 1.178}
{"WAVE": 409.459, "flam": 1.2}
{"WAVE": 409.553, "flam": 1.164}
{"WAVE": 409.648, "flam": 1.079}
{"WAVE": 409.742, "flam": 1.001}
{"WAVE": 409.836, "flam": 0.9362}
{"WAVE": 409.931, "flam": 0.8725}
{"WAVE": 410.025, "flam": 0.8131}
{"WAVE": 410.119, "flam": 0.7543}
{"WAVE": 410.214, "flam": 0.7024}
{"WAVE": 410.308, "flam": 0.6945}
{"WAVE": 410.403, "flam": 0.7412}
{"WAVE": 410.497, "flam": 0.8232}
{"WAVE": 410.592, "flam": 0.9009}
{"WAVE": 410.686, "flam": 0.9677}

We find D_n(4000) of 1.3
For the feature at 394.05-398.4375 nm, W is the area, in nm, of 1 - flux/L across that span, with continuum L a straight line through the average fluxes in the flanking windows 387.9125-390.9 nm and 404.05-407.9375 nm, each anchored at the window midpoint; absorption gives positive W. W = 0.45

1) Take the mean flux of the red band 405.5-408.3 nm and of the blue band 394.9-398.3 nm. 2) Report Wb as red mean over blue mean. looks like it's 1.3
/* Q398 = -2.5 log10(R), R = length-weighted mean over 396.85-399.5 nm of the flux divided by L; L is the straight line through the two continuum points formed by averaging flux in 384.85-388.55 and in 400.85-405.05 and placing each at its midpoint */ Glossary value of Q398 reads 0.23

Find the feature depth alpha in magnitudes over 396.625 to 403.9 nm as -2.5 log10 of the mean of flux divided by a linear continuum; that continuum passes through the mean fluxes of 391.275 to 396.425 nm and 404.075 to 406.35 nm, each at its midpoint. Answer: 0.05 mag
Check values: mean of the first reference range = 1.19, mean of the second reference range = 1.44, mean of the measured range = 1.27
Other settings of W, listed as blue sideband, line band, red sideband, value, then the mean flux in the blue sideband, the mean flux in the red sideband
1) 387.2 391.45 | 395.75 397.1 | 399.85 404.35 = 0.36 nm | 1.14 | 1.39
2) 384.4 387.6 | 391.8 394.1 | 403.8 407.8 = 0.40 nm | 1.3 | 1.41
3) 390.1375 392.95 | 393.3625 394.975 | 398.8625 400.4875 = 0.23 nm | 1.27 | 1.38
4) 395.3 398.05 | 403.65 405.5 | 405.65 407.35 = -0.21 nm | 1.02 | 1.38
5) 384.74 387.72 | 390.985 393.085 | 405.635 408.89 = 0.14 nm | 1.3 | 1.36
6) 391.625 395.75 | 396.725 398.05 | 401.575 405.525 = 0.41 nm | 1.17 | 1.43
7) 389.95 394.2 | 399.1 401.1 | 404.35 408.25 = -0.11 nm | 1.19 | 1.41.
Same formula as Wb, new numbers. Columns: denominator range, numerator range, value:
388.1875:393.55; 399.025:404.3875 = 1.25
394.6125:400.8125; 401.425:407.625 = 1.20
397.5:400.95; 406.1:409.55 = 1.04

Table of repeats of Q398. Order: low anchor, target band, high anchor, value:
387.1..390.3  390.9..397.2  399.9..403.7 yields 0.061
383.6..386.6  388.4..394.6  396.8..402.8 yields 0.086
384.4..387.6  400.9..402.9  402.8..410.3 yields -0.082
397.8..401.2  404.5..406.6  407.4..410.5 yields -0.200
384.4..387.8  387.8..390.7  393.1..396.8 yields 0.173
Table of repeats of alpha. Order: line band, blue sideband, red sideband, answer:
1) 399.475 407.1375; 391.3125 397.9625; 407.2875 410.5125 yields -0.23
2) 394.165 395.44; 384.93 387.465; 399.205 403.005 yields 0.08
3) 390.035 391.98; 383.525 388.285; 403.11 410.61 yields -0.06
